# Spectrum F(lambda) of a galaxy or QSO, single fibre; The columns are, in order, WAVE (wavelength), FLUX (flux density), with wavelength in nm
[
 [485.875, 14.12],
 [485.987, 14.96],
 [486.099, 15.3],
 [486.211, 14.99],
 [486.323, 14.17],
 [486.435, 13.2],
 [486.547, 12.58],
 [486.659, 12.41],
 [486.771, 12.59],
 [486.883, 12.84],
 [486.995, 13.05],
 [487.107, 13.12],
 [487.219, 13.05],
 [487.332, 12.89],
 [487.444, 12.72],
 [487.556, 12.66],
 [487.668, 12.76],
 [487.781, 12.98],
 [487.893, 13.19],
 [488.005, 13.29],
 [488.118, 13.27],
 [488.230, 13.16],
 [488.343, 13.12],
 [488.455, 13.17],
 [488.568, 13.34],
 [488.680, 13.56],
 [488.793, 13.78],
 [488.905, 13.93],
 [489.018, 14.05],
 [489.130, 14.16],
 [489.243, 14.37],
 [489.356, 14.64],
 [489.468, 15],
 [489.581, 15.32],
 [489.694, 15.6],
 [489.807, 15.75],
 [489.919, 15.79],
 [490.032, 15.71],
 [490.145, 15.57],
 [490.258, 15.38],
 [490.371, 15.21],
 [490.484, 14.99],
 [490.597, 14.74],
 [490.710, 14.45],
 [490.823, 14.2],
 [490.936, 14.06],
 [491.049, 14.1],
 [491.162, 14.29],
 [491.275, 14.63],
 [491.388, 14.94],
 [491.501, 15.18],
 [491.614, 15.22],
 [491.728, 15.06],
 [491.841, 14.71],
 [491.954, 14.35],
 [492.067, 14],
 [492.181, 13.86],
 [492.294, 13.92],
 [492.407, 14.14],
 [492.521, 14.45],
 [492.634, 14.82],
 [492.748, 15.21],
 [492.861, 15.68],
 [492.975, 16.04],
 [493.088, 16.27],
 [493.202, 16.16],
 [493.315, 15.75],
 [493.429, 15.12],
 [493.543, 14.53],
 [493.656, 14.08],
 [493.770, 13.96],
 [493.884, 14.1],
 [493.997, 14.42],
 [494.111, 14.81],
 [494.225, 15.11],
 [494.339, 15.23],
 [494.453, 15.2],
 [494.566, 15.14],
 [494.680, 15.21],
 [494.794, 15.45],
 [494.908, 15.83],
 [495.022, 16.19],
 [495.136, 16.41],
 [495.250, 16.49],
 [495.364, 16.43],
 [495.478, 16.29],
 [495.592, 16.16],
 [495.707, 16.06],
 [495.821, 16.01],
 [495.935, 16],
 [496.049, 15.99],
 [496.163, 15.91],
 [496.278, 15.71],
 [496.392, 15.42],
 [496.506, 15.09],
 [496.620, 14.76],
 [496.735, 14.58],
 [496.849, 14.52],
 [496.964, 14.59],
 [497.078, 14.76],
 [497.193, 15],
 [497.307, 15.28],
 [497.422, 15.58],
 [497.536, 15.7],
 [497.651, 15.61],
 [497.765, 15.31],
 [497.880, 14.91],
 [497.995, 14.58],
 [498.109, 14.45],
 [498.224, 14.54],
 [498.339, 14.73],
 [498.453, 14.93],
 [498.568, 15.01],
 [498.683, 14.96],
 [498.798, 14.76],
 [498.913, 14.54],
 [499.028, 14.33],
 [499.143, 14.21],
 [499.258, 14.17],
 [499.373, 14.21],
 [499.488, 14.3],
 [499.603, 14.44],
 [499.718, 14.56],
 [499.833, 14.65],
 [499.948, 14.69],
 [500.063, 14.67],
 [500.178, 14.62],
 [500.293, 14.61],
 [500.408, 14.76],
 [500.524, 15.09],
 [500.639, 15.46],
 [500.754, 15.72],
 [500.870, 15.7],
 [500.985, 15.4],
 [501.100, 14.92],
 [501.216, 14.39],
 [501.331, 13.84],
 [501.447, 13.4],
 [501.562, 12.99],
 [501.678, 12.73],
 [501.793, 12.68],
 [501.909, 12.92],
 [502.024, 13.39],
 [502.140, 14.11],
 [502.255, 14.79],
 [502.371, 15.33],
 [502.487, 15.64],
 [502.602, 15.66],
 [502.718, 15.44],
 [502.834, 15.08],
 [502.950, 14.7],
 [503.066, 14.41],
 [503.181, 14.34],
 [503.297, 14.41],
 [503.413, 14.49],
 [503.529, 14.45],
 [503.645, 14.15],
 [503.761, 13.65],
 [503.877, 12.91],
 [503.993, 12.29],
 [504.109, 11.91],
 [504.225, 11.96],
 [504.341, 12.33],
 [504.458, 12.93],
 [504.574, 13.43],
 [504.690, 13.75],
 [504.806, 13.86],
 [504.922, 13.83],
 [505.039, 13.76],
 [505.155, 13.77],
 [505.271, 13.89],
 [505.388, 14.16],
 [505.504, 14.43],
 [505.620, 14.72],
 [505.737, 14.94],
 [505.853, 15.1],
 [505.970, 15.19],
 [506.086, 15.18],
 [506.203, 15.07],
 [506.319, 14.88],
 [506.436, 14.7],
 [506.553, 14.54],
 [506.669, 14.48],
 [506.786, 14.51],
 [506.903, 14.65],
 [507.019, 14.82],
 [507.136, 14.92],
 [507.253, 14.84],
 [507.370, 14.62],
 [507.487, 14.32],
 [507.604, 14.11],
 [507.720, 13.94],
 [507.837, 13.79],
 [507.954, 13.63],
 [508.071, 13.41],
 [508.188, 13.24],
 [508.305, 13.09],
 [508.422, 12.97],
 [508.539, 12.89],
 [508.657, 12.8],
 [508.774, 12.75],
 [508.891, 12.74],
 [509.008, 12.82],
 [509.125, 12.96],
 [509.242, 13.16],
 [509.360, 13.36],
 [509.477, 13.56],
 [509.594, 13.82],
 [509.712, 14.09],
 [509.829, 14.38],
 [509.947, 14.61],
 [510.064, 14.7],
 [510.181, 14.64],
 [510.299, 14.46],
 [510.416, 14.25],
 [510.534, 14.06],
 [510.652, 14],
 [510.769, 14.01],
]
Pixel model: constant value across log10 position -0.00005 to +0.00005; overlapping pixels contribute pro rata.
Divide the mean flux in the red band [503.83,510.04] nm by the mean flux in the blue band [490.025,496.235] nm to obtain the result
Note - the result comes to 0.9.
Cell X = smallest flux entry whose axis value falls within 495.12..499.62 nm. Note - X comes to 14.17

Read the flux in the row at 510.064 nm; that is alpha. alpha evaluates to 14.7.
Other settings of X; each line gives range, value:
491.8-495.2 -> 13.86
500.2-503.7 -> 12.68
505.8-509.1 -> 12.74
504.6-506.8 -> 13.75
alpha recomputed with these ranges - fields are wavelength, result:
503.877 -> 12.91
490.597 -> 14.74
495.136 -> 16.41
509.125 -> 12.96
